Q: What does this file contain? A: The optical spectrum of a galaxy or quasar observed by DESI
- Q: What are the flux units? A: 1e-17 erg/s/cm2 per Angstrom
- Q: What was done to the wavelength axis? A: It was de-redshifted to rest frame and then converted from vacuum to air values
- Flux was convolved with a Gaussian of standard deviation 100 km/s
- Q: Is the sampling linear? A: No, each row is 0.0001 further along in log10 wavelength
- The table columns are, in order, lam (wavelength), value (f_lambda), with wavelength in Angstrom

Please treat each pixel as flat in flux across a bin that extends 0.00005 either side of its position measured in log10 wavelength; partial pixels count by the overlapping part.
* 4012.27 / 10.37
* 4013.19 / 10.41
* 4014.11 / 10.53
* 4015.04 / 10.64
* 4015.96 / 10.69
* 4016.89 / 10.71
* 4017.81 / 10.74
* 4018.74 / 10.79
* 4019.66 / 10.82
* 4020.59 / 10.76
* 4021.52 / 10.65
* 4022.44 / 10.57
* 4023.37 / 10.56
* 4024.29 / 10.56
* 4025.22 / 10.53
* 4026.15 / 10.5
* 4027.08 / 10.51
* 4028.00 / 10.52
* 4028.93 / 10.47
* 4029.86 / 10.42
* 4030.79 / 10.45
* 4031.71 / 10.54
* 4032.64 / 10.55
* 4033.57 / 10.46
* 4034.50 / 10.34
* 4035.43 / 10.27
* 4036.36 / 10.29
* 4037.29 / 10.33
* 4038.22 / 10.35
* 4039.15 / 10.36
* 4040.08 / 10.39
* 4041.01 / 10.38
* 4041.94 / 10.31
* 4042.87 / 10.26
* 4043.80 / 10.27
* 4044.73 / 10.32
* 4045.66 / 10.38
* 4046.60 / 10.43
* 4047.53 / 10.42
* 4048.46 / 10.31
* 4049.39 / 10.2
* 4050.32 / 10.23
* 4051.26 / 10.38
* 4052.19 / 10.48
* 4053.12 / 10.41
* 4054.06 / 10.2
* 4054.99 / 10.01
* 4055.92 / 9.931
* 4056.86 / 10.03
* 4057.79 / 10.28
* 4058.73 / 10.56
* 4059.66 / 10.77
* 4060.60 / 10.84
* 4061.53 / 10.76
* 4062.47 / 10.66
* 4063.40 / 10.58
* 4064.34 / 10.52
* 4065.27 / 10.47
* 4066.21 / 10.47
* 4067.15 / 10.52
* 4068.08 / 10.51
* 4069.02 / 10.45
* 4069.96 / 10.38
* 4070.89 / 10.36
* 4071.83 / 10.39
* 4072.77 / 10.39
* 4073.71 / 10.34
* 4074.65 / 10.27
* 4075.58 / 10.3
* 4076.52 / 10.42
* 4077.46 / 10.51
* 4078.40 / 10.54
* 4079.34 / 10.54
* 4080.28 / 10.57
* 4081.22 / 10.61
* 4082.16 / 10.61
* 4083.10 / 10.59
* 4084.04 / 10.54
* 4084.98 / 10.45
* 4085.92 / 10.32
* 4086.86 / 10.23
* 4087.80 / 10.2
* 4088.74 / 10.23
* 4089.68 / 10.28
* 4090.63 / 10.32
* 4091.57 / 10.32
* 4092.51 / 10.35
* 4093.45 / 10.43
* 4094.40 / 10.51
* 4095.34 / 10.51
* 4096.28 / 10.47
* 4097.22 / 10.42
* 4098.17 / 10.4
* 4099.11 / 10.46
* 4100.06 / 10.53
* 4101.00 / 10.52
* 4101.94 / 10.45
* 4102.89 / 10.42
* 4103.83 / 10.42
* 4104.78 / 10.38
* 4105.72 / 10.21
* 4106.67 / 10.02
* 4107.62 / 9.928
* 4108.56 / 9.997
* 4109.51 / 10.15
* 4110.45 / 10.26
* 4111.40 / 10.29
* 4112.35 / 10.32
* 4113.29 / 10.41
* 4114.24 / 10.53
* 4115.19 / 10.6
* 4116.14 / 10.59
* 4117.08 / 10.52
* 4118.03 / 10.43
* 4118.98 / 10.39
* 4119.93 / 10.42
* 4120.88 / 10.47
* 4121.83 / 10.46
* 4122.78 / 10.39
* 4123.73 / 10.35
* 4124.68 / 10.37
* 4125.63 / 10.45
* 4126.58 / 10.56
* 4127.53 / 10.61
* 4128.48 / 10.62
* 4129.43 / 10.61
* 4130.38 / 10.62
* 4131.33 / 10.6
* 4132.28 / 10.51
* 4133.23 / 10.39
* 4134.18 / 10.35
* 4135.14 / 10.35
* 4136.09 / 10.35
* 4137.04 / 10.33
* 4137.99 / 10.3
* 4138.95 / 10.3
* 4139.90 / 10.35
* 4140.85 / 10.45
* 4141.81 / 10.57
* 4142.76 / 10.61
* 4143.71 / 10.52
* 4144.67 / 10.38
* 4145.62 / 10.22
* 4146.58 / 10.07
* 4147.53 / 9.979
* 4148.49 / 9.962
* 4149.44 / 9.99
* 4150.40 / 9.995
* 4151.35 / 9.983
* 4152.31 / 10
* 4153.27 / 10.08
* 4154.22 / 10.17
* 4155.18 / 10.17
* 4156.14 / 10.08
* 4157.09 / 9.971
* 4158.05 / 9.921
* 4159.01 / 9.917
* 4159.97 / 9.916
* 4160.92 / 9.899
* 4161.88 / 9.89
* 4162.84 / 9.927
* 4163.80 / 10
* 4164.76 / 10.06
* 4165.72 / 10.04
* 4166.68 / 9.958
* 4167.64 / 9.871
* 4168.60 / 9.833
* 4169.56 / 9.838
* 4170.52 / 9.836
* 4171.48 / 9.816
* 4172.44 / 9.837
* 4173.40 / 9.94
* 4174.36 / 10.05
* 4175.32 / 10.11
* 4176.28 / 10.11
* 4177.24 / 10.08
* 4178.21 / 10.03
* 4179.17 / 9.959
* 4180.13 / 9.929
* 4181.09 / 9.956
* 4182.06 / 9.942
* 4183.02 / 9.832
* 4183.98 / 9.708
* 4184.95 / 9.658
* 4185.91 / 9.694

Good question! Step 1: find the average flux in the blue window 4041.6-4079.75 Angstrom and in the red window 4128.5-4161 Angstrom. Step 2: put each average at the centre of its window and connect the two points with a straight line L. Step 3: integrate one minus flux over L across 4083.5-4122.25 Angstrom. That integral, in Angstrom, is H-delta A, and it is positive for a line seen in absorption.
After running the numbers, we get -0.2 Angstrom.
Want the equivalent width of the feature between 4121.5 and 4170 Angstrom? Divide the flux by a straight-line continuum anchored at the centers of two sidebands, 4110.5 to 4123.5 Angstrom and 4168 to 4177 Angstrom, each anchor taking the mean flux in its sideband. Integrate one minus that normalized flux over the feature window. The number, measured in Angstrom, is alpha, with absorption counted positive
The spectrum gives -0.2 Angstrom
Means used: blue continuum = 10.4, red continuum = 9.94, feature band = 10.2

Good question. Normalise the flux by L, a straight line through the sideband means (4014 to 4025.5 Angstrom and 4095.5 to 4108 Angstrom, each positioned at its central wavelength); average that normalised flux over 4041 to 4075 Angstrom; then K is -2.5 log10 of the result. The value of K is 0.01 mag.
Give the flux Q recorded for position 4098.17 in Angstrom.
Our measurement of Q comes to 10.4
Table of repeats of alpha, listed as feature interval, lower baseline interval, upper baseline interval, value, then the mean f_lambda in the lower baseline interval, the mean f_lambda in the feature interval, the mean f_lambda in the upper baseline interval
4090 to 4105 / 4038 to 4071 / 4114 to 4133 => 0.05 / 10.4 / 10.4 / 10.5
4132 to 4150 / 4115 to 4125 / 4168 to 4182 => -0.09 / 10.4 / 10.3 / 9.95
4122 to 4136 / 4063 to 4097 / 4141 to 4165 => -0.38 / 10.4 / 10.5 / 10.1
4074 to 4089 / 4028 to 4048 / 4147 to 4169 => -0.29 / 10.4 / 10.4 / 9.98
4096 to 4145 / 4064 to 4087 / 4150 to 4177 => -0.97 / 10.5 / 10.4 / 9.97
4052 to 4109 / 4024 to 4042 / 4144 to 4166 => -0.74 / 10.4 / 10.4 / 10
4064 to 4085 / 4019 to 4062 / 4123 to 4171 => -0.23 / 10.4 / 10.5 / 10.2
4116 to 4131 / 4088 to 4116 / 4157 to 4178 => -0.40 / 10.3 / 10.5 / 9.94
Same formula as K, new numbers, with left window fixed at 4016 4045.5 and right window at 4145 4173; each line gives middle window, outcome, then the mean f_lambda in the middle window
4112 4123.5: -0.03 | 10.5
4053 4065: -0.01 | 10.4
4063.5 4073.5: -0.01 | 10.4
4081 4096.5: -0.02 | 10.4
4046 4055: 0.01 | 10.3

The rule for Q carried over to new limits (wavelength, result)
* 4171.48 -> 9.816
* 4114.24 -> 10.53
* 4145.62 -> 10.22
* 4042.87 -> 10.26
